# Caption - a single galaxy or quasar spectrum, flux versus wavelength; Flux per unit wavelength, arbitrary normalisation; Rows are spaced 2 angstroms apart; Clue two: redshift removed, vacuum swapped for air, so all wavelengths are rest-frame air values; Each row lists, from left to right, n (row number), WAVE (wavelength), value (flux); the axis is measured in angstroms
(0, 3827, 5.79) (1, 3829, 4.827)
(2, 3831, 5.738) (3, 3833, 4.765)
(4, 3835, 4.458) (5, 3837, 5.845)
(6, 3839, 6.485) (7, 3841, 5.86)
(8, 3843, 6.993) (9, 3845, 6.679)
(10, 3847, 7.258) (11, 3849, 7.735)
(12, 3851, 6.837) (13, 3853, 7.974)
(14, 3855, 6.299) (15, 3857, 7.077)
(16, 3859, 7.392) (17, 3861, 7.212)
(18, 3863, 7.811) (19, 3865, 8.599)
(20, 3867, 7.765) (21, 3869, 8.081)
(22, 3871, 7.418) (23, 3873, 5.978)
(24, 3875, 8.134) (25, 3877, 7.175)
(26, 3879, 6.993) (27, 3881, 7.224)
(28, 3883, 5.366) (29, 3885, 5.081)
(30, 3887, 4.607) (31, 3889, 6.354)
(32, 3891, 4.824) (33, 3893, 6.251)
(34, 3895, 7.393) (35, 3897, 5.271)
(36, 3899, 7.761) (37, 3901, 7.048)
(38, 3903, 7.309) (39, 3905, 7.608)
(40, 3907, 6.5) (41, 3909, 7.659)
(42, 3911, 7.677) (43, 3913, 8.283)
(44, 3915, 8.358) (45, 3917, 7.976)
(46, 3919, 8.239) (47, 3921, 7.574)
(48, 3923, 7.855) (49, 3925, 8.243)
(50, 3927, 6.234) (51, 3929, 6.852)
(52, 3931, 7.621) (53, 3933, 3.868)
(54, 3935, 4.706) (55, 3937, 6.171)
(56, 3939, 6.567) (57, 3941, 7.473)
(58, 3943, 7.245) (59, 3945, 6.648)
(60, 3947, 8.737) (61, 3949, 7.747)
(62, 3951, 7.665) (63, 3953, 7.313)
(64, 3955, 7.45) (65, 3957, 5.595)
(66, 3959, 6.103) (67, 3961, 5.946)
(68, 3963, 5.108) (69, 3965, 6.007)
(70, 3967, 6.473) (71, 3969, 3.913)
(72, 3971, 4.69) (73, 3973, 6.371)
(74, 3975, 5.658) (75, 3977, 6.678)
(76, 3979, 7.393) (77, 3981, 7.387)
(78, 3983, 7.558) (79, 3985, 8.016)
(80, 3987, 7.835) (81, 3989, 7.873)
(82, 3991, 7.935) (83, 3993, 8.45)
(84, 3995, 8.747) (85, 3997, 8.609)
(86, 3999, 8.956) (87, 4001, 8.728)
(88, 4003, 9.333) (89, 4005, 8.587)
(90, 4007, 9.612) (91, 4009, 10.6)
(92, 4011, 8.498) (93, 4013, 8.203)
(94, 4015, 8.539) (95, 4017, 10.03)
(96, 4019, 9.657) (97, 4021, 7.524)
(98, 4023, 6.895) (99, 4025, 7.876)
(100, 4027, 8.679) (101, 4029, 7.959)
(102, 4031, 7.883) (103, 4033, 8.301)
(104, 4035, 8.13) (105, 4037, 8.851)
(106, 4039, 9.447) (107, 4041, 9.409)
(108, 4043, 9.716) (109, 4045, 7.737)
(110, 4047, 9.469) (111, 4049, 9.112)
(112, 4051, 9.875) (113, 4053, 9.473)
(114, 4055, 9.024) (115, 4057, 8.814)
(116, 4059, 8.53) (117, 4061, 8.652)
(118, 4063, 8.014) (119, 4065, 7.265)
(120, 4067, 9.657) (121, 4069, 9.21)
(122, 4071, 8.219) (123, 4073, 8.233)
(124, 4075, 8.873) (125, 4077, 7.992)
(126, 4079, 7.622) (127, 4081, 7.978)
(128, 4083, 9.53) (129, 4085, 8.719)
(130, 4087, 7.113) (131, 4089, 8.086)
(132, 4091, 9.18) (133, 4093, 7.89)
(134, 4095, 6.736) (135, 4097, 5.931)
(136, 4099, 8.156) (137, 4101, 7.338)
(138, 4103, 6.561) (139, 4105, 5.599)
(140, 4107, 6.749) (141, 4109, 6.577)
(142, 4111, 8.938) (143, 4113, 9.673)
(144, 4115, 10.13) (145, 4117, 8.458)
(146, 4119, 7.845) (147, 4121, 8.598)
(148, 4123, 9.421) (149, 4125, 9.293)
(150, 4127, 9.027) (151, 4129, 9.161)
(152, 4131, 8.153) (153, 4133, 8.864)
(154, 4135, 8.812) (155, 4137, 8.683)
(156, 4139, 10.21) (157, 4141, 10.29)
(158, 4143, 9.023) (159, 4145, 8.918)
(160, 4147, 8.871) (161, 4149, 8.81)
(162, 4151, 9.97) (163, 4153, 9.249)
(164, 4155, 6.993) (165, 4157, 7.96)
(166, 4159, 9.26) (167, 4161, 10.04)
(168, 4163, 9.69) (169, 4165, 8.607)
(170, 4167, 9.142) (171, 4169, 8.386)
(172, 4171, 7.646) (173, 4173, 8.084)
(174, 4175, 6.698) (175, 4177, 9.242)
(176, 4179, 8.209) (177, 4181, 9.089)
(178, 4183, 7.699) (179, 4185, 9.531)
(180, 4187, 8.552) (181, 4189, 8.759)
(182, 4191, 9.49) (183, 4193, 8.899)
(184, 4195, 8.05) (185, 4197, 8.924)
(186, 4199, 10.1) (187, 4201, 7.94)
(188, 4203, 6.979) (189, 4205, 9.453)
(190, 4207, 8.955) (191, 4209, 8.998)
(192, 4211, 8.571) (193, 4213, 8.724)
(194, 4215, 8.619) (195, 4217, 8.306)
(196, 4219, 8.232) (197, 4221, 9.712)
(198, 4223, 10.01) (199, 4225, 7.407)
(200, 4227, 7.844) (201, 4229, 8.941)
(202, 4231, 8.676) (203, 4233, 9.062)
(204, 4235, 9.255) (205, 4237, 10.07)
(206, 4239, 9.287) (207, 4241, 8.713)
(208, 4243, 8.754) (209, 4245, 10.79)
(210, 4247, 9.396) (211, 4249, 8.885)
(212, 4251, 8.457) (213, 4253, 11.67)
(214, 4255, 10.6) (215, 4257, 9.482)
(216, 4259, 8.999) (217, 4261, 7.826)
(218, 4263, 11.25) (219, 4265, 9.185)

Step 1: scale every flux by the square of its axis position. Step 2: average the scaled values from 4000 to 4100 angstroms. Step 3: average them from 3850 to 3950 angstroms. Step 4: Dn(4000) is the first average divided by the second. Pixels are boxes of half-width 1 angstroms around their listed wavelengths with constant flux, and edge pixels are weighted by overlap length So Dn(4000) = 1.3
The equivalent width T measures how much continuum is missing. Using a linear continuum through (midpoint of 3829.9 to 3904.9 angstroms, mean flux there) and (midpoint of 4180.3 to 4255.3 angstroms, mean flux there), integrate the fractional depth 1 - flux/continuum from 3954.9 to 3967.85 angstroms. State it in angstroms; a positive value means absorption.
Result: 2.3 angstroms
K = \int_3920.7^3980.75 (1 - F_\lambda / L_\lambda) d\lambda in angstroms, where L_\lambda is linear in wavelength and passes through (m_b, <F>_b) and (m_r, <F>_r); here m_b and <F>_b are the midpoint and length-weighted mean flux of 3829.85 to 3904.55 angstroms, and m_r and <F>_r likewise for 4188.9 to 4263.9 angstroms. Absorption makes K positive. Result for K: 5.8 angstroms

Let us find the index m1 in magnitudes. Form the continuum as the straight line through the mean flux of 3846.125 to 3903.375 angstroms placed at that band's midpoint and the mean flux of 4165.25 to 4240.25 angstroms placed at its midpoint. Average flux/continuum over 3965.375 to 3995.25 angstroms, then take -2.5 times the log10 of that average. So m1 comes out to 0.08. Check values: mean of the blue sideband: 6.9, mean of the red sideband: 8.69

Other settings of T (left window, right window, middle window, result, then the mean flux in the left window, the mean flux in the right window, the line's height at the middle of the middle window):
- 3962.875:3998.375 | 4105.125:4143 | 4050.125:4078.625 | -2.33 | 6.99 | 8.76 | 8.02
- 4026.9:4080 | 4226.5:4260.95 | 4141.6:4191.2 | 1.87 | 8.67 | 9.33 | 9.06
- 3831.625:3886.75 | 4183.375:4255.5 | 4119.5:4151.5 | -2.32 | 6.8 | 8.99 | 8.48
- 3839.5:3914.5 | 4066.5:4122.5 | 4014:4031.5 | -1.49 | 6.97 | 8.05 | 7.7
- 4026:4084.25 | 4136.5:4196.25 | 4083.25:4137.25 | 3.66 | 8.68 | 8.8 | 8.74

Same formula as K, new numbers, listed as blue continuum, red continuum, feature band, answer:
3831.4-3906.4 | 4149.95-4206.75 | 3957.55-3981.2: 4.6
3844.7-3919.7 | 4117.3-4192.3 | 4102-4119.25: 1.4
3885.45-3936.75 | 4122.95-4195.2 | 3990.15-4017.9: -4.8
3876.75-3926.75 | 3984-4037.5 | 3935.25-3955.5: 1.1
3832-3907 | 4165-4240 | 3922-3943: 1.5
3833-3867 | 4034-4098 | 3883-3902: 3.1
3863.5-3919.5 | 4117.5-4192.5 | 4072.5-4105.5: 2.4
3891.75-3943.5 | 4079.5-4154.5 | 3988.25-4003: -1.8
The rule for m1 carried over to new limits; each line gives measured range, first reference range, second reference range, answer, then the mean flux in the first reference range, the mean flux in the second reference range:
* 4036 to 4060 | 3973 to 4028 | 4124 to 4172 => -0.08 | 8.26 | 8.96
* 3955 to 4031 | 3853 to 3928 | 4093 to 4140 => 0.00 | 7.11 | 8.21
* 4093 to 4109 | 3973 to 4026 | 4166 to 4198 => 0.23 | 8.24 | 8.53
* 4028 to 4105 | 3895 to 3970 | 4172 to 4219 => -0.08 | 6.89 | 8.6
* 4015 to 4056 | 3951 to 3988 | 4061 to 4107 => -0.20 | 6.45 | 7.9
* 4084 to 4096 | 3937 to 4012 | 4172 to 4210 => 0.01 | 7.38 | 8.61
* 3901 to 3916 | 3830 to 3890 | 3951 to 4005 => -0.11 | 6.71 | 7.12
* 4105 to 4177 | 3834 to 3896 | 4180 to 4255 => -0.03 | 6.75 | 8.96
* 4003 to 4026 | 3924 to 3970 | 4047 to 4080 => -0.13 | 6.51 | 8.68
